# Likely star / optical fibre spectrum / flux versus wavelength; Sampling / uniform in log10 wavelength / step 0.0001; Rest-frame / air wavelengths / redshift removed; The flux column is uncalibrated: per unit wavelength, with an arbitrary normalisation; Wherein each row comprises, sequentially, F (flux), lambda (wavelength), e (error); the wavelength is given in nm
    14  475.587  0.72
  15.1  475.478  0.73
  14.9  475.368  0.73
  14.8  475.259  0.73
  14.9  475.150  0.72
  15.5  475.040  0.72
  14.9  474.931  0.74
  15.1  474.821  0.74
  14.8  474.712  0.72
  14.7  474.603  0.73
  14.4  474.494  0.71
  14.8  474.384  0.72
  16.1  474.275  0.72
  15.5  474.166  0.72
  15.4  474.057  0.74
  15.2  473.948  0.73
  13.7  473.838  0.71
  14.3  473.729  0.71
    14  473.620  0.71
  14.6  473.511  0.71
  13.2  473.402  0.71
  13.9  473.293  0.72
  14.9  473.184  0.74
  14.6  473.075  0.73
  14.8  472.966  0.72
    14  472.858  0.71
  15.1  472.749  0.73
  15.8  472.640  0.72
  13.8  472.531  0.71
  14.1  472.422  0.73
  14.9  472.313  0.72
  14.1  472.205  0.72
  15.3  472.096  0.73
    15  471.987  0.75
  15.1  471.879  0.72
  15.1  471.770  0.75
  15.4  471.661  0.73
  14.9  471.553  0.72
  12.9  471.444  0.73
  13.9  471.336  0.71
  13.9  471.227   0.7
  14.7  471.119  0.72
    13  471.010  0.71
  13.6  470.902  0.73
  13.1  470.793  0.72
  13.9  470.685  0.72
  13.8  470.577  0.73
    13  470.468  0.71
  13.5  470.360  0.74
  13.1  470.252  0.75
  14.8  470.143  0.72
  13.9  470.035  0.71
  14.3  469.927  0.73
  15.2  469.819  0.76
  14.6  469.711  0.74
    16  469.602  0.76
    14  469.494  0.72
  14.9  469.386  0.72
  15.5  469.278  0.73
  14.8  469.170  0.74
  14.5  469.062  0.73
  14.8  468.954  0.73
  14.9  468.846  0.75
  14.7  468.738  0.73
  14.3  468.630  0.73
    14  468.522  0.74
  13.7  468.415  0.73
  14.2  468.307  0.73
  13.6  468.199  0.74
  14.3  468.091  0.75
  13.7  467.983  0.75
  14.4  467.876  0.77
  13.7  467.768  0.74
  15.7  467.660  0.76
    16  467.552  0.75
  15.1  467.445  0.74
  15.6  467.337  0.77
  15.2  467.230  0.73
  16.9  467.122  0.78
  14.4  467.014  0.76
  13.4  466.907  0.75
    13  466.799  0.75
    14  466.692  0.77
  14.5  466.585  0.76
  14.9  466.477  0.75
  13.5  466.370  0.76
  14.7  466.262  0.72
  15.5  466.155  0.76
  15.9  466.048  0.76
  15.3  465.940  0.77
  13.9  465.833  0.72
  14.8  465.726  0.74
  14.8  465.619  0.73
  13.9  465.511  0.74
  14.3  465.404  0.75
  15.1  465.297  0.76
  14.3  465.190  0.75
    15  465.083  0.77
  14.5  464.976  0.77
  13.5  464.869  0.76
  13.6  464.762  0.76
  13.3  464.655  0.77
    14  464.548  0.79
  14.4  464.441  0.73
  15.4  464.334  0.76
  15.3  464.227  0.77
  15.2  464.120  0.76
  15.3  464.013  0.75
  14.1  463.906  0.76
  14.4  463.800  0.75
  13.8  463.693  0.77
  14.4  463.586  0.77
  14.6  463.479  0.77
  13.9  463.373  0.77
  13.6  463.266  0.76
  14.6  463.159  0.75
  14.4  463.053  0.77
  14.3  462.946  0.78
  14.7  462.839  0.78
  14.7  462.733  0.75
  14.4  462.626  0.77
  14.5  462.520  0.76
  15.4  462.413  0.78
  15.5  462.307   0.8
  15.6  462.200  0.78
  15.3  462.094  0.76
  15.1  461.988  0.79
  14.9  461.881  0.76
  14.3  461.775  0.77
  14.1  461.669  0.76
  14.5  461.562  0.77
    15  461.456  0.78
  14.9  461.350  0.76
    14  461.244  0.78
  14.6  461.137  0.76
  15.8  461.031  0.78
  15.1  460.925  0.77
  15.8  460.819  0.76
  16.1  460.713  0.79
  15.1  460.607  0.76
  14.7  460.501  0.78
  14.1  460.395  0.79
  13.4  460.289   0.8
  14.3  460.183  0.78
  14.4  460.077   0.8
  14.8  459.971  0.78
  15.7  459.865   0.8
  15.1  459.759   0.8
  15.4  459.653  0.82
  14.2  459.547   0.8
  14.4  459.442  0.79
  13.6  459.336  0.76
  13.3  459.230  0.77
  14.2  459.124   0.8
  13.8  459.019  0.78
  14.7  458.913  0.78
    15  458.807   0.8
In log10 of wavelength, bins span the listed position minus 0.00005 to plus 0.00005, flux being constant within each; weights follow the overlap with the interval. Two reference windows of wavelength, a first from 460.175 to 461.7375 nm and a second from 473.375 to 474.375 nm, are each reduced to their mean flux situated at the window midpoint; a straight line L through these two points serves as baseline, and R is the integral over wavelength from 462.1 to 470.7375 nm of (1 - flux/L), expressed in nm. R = 0.14 nm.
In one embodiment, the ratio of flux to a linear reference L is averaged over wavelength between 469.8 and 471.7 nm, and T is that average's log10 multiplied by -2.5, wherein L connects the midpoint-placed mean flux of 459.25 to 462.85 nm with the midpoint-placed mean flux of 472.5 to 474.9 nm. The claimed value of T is 0.06 mag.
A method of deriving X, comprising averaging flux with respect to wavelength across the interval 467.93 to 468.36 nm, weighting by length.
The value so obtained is 13.9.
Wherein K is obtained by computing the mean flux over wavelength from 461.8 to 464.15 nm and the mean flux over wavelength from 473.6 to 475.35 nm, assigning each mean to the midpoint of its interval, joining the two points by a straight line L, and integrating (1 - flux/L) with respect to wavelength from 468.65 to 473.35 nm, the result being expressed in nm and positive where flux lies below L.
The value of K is 0.13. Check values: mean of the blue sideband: 14.7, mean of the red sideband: 14.9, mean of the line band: 14.4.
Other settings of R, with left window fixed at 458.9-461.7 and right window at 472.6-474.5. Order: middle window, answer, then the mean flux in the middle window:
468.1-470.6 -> 0.05 nm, 14.4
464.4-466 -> 0.04 nm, 14.3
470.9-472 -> 0.03 nm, 14.3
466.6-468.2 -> 0.00 nm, 14.6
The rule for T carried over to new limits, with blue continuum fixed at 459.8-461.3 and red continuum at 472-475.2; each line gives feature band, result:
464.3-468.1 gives 0.016 mag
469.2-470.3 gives 0.008 mag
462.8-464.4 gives 0.021 mag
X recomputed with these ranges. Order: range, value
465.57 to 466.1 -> 14.9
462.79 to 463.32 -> 14.3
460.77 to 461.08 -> 15.6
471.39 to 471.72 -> 14.4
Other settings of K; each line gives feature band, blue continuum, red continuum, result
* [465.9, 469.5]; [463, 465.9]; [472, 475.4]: -0.03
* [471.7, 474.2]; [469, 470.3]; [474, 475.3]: 0.05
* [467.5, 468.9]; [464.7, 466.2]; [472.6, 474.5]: 0.02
